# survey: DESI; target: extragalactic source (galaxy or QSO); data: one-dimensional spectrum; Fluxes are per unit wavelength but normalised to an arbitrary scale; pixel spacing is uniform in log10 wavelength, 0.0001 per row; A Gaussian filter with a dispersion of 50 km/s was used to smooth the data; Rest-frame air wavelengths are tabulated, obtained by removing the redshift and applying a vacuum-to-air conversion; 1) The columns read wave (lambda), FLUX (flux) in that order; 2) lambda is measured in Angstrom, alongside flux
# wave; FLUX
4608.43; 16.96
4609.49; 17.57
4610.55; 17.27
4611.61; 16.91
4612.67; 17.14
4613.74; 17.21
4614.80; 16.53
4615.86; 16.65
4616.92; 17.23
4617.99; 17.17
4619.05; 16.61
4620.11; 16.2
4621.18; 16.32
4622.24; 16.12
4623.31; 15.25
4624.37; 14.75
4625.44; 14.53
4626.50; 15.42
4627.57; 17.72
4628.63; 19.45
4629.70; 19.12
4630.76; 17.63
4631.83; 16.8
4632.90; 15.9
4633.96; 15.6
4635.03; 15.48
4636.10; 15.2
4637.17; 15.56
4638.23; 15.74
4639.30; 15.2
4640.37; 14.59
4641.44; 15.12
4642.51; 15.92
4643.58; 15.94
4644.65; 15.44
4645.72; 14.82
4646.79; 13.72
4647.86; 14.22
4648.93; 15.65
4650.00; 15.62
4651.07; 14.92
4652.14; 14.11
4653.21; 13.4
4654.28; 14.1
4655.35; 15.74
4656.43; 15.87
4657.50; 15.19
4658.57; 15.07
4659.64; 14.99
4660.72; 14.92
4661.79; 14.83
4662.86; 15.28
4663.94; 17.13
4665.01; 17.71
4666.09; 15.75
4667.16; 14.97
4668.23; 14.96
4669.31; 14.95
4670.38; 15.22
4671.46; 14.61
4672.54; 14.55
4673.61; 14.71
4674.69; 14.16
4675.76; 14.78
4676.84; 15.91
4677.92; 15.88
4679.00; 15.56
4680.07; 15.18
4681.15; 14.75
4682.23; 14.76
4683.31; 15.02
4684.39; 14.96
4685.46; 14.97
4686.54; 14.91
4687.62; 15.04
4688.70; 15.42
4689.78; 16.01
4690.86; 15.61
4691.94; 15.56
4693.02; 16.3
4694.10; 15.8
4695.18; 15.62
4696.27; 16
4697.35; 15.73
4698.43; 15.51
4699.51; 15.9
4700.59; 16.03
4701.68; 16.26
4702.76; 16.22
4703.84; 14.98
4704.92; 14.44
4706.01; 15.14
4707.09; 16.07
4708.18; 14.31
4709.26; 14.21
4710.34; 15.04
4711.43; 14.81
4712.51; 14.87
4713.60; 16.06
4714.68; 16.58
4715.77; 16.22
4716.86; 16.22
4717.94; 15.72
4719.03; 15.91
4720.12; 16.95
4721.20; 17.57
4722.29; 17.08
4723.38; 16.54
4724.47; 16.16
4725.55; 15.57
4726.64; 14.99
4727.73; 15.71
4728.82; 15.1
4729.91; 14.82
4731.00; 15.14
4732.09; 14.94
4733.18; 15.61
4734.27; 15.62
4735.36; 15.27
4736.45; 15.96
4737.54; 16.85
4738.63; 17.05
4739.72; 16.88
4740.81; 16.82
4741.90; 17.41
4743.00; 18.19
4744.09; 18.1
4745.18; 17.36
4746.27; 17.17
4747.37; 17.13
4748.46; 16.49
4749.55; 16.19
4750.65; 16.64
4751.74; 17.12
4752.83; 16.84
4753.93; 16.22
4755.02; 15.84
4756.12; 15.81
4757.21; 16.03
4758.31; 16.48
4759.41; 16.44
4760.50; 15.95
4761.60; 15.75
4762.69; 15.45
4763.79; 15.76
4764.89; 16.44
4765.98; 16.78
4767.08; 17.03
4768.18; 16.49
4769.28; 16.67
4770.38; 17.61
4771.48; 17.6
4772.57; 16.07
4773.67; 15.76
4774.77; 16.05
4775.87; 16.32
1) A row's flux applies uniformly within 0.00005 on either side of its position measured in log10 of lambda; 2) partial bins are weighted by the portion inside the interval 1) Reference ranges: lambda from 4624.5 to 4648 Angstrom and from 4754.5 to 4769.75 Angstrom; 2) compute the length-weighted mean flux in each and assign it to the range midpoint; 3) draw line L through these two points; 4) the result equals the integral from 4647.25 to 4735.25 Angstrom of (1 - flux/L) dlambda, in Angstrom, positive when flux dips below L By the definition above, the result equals 3.3 Angstrom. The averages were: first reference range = 15.9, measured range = 15.4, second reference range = 16.2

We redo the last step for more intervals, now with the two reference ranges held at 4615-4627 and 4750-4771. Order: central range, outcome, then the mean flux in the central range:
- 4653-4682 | 1.7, 15.2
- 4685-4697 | 0.5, 15.6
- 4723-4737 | 0.7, 15.5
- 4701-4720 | 0.9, 15.5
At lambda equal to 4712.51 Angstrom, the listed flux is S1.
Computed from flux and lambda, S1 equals 14.87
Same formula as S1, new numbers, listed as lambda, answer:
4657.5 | 15.19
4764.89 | 16.44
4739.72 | 16.88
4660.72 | 14.92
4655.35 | 15.74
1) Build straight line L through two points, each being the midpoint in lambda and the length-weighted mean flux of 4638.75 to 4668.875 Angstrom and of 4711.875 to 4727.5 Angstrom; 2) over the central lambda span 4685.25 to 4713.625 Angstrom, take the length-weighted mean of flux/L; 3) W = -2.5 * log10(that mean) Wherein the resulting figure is 0.030 mag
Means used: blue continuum 15.2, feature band 15.4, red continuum 16.2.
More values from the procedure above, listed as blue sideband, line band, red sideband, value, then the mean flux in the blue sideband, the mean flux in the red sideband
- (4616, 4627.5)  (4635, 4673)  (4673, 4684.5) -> 0.022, 16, 15.1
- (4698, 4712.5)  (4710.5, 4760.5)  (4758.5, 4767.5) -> -0.034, 15.3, 16.2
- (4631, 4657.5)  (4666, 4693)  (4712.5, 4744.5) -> 0.034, 15.2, 16.2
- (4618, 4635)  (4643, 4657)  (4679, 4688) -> 0.069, 16.5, 15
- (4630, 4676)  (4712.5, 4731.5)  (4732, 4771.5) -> 0.012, 15.3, 16.5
